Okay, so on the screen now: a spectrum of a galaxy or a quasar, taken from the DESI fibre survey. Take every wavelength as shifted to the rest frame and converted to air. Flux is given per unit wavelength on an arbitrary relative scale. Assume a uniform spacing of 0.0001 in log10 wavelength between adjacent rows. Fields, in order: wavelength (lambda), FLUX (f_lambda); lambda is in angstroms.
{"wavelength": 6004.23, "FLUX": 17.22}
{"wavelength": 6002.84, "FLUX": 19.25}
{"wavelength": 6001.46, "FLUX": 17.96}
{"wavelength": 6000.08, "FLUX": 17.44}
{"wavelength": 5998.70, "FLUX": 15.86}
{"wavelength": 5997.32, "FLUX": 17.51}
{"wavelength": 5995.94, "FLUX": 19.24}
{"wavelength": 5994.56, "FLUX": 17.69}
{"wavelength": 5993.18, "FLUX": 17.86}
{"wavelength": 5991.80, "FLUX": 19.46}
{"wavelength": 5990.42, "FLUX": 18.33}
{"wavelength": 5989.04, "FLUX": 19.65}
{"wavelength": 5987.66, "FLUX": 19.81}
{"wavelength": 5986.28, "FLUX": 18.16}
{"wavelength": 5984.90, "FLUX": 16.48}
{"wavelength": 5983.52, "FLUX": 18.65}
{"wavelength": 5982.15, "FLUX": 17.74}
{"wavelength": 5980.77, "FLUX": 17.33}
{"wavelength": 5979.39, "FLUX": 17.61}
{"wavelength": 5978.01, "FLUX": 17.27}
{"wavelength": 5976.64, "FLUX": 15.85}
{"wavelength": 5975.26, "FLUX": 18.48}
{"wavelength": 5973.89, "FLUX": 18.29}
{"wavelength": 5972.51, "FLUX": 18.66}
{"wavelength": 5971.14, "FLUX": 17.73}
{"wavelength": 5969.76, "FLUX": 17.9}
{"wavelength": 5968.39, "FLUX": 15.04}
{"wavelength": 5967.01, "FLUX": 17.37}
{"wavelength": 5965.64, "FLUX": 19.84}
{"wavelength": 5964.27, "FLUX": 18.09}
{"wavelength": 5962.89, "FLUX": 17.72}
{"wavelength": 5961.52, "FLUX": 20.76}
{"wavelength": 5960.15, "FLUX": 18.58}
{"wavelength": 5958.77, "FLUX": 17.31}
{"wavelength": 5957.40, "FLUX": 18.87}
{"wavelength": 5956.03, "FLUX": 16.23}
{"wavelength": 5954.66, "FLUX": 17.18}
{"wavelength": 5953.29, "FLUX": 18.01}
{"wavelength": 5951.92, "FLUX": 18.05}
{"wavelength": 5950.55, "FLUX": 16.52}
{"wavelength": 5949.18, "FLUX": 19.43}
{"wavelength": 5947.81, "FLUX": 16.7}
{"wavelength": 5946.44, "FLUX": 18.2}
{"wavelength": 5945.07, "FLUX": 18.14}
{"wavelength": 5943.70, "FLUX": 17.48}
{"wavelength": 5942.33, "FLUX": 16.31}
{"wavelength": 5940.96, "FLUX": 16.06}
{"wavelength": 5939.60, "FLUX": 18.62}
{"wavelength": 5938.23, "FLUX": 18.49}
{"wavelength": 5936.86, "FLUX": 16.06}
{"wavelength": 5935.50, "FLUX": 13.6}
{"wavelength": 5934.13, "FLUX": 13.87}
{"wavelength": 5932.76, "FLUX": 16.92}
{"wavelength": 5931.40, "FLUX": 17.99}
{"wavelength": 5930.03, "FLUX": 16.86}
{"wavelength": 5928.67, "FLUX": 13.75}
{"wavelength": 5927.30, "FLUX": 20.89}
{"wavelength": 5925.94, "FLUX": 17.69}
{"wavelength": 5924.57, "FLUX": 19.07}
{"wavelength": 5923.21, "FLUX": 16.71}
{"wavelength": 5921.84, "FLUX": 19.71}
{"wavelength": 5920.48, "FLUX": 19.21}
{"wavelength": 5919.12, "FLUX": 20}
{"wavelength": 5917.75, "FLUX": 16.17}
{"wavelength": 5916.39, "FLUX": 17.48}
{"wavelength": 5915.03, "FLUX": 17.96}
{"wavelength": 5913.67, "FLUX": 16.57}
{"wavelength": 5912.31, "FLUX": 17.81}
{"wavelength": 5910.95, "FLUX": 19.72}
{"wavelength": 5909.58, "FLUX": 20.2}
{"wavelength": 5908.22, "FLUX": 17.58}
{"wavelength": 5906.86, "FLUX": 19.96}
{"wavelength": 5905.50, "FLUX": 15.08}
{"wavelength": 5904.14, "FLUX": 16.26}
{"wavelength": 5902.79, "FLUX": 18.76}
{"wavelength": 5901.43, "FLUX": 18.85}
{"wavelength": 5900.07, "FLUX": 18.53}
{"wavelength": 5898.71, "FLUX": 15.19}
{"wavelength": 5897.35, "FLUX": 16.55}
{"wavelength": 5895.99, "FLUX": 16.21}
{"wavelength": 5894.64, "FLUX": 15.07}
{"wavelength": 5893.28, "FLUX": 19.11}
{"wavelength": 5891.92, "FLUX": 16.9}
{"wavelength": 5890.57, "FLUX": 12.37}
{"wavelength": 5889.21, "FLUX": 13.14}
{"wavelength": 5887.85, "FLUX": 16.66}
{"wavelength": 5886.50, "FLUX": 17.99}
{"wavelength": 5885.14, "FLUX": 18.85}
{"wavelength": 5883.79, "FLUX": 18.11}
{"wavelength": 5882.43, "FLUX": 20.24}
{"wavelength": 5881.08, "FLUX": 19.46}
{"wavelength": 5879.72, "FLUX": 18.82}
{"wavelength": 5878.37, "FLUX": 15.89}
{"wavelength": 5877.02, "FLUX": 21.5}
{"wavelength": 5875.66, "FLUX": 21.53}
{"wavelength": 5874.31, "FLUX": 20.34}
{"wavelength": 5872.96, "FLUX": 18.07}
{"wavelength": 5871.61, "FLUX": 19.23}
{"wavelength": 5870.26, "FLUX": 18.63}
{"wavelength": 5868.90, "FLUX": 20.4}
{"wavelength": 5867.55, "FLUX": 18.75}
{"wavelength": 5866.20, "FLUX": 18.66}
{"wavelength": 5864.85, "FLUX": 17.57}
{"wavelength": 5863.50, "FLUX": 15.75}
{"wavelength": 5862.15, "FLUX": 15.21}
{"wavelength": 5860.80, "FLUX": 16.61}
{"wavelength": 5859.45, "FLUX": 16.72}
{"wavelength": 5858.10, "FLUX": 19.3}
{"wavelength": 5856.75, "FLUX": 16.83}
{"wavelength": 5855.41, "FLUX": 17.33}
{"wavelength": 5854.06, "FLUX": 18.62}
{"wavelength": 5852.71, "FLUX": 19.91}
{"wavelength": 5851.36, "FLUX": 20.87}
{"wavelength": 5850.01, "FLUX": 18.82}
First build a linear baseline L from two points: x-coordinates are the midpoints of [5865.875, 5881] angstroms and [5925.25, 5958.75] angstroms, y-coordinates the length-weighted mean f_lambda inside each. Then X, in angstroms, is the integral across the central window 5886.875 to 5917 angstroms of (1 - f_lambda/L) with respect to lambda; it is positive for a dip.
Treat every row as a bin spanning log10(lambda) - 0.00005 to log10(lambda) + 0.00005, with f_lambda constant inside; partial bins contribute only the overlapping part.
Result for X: 2.1 angstroms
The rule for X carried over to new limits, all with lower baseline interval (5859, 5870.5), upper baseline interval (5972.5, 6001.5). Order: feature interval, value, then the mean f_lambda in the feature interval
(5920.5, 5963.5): 0.73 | 17.5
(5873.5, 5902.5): -0.11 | 17.7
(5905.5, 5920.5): -0.44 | 18.2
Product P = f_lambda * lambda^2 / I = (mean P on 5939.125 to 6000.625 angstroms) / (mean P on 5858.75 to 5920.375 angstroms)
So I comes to 1.0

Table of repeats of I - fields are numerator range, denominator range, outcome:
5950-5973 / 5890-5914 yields 1.05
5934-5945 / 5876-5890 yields 0.93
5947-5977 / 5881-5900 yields 1.09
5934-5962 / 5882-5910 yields 1.03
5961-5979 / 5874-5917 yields 1.03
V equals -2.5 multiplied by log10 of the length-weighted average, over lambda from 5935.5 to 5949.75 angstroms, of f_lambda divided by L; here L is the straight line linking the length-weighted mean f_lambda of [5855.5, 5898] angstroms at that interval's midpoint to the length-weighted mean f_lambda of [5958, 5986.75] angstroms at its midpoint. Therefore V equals 0.03 mag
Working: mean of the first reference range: 17.8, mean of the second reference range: 17.8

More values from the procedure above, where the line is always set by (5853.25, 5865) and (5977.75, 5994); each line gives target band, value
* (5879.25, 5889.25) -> -0.052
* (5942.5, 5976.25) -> 0.005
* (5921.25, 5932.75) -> -0.004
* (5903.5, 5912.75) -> -0.033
